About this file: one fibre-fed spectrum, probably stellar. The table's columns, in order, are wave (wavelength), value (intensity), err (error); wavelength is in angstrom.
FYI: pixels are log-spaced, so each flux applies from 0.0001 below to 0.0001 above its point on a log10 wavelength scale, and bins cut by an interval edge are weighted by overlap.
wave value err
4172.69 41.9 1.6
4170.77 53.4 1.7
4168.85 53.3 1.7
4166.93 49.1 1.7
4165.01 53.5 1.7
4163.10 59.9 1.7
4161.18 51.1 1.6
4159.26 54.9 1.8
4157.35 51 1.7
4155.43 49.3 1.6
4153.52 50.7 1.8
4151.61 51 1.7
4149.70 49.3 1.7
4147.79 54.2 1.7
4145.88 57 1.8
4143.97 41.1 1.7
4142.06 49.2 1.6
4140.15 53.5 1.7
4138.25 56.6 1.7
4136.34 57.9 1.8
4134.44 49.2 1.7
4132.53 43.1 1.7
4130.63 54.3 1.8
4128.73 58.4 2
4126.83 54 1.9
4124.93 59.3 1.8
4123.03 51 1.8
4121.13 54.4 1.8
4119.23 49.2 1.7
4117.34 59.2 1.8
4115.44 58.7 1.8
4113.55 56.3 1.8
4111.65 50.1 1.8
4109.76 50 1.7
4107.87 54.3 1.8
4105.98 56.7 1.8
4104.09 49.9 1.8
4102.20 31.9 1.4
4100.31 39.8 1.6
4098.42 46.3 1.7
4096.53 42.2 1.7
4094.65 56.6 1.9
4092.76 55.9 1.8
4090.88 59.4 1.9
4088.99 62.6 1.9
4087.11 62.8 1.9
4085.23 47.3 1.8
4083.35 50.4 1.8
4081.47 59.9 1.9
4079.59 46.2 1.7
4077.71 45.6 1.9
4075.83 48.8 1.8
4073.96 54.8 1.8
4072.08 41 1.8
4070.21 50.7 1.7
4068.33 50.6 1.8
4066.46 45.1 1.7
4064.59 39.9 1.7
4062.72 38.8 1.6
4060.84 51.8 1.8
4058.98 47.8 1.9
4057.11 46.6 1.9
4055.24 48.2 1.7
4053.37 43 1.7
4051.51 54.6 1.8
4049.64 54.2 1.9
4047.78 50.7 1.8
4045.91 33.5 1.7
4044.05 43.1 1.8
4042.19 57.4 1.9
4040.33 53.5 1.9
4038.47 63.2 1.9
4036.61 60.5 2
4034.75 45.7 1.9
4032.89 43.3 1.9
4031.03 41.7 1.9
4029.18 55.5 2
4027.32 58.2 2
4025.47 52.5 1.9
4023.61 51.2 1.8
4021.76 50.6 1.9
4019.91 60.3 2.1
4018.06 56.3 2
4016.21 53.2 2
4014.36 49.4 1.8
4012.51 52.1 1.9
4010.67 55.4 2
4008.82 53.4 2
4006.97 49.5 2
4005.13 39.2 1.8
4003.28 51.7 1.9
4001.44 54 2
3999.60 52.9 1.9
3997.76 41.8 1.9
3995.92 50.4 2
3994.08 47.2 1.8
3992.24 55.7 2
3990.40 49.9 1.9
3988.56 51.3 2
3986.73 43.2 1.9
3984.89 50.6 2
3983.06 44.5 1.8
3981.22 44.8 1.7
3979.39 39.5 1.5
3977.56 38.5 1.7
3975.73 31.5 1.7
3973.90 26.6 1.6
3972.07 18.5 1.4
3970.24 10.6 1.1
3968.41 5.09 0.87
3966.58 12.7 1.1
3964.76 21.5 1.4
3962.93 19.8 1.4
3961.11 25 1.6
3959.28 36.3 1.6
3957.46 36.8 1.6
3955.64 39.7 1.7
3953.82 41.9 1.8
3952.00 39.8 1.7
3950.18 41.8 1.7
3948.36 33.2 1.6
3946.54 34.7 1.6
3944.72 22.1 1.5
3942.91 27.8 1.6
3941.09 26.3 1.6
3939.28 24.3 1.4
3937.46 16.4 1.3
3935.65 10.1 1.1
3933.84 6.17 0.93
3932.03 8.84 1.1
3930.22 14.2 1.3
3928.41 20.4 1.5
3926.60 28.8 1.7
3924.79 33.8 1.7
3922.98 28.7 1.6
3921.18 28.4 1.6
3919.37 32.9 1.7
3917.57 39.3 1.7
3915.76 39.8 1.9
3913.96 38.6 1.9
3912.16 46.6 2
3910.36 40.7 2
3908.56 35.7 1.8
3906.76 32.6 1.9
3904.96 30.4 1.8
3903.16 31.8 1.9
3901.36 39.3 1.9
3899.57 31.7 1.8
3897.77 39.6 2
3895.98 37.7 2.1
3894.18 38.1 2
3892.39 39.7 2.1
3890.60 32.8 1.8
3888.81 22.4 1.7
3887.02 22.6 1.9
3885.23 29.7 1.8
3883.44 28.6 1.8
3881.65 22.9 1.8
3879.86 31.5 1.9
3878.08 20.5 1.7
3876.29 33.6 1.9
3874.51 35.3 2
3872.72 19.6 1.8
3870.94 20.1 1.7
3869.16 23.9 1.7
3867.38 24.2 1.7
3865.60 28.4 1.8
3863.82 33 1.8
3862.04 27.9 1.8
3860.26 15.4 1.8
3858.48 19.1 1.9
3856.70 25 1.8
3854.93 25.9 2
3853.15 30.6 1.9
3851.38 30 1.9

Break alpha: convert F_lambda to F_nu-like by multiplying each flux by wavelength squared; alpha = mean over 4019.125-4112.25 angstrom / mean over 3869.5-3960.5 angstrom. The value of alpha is 1.79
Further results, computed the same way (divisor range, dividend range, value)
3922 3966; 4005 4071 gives 1.98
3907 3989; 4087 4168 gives 1.90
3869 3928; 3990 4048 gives 1.69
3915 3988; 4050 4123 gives 1.87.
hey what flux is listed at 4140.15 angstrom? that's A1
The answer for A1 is 53.5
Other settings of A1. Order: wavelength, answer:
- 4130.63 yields 54.3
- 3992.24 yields 55.7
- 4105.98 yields 56.7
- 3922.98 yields 28.7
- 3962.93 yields 19.8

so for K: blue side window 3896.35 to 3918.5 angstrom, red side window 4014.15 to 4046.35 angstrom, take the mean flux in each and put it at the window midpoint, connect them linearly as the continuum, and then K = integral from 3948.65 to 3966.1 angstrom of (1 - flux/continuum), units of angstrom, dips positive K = 4.0 angstrom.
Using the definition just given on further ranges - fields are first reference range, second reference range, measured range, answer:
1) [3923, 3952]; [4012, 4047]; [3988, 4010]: -3.9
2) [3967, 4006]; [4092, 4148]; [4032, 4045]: -2.3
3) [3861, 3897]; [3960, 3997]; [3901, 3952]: 3.5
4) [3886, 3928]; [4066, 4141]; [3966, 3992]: 4.3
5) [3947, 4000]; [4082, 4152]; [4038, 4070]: -2.2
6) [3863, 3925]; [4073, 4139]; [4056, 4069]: 0.7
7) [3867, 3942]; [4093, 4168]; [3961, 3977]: 7.3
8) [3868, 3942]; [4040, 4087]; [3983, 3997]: -3.6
